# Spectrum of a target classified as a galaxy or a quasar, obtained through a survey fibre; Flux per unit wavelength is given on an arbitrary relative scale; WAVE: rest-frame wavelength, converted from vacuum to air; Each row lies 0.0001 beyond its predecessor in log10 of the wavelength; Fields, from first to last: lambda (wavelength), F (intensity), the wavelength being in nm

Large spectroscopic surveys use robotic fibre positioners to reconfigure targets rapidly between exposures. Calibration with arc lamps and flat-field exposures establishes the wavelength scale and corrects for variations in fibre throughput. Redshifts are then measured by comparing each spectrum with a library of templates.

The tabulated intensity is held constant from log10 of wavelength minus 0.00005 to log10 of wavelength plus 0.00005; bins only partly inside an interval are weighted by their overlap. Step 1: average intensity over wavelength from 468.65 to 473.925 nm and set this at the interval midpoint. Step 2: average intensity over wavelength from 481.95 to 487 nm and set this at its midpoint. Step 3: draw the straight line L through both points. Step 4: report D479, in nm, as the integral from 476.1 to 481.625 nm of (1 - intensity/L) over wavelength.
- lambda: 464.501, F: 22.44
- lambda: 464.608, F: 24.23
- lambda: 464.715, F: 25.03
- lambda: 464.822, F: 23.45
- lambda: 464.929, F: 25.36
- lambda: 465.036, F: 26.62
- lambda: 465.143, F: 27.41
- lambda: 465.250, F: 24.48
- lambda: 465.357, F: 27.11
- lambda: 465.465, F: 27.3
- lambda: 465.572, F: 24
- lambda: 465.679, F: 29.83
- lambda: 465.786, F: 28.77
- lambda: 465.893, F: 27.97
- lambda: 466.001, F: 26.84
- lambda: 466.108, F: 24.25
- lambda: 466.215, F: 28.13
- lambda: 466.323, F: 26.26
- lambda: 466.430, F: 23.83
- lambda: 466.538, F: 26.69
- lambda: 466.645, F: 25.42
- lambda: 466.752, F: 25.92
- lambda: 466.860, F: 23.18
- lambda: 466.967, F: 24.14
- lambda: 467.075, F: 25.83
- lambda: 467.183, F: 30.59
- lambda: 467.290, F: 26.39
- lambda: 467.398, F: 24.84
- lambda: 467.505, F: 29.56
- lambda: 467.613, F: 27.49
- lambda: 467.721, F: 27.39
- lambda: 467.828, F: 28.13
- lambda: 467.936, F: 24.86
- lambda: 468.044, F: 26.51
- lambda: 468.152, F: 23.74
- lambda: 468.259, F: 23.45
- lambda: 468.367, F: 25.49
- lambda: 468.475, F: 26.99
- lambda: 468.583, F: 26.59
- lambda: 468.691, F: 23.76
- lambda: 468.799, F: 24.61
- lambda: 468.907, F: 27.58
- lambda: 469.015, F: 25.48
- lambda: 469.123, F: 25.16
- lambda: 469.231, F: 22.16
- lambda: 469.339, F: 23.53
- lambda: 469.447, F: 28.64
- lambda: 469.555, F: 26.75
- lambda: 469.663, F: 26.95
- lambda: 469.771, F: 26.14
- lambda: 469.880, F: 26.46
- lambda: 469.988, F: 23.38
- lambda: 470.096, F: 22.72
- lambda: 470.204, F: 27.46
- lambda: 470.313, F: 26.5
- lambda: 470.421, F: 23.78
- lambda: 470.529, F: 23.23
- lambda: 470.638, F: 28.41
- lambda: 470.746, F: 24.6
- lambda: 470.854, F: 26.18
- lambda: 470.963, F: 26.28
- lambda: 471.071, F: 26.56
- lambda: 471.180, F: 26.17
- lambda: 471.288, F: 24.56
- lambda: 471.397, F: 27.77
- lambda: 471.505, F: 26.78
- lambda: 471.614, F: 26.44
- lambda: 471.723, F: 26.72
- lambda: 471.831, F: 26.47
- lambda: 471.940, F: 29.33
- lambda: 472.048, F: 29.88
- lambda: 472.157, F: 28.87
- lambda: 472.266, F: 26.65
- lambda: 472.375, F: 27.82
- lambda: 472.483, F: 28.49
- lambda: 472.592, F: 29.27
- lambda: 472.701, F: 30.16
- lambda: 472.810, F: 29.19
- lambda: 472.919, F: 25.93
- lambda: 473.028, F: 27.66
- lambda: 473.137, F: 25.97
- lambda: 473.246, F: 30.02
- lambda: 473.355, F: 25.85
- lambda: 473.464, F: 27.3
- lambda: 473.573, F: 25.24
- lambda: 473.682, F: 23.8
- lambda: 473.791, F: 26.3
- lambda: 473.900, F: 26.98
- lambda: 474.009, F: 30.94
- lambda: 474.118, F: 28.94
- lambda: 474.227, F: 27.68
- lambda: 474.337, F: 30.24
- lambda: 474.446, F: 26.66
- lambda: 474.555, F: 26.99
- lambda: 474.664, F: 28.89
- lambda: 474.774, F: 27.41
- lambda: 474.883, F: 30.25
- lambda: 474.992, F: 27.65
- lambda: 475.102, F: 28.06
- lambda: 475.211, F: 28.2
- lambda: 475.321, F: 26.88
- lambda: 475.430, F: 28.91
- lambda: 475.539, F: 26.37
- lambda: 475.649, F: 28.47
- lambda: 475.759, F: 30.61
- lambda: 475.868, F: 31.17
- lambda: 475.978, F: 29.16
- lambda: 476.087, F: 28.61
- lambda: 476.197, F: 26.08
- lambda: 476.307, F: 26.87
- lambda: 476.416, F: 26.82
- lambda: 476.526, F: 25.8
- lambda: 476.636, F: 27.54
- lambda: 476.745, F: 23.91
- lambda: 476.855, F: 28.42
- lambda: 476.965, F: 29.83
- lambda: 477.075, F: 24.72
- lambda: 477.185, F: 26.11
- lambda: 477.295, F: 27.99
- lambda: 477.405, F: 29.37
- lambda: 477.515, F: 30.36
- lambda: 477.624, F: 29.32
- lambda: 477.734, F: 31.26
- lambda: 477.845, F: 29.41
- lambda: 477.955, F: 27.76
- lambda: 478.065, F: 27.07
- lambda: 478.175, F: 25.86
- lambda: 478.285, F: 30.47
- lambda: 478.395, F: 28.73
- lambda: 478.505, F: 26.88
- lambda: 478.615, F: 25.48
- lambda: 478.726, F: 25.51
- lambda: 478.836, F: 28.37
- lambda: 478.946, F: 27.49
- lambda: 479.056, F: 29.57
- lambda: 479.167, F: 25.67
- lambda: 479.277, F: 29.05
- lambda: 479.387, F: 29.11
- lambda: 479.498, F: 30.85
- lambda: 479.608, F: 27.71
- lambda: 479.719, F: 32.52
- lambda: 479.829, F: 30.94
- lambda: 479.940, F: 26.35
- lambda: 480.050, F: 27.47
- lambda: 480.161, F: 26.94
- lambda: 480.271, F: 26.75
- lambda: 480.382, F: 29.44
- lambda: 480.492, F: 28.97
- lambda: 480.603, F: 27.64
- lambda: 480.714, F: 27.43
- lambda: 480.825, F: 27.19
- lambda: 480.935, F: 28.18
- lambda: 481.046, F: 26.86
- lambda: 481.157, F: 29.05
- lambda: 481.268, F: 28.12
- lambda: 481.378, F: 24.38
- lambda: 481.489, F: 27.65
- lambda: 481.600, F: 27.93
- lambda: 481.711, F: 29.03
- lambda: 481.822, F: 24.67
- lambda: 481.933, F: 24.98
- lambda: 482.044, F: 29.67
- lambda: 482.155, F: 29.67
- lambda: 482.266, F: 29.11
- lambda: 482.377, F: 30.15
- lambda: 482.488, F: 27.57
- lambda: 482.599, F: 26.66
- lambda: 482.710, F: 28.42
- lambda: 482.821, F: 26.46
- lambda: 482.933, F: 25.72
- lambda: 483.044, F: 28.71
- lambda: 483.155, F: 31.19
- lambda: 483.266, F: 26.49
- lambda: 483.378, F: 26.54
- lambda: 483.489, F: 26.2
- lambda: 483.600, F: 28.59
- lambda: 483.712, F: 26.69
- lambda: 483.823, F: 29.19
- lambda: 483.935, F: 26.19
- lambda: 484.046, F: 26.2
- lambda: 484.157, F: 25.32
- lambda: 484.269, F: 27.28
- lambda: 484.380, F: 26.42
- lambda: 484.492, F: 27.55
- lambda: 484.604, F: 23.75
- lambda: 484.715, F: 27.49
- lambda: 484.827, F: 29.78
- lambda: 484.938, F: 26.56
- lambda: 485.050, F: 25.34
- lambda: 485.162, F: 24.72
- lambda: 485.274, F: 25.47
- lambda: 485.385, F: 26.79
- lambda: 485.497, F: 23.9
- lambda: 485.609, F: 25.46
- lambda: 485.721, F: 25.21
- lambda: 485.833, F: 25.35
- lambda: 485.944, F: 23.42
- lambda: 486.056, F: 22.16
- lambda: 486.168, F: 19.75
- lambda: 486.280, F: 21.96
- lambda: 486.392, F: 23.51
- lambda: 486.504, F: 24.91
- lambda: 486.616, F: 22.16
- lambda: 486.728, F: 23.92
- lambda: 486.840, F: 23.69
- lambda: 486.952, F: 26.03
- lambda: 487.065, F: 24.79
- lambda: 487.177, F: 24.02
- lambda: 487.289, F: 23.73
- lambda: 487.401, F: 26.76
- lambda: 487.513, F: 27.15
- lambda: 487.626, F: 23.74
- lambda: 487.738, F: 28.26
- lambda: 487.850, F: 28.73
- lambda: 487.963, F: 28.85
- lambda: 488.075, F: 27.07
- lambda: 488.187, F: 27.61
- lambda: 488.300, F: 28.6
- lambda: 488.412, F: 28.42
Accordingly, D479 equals -0.33 nm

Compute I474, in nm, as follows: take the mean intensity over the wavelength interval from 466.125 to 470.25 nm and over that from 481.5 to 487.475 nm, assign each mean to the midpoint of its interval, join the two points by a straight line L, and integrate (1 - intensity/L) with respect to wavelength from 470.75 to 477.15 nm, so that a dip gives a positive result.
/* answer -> -0.41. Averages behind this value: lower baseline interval 25.8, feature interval 27.6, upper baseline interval 26.1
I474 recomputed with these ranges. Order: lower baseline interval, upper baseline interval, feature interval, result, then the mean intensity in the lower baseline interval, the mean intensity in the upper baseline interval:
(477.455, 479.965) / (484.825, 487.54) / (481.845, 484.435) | -0.13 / 28.5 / 24.5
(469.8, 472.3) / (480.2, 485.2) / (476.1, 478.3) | -0.07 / 26.3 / 27.4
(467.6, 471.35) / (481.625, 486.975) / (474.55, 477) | -0.20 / 25.6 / 26.2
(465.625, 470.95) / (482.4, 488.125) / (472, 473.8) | -0.11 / 26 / 25.9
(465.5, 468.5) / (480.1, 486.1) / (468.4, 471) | 0.09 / 26.3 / 27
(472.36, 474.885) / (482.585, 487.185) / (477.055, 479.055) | -0.08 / 27.8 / 25.7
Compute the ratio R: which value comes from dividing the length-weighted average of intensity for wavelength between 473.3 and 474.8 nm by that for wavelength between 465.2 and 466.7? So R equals 1.0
